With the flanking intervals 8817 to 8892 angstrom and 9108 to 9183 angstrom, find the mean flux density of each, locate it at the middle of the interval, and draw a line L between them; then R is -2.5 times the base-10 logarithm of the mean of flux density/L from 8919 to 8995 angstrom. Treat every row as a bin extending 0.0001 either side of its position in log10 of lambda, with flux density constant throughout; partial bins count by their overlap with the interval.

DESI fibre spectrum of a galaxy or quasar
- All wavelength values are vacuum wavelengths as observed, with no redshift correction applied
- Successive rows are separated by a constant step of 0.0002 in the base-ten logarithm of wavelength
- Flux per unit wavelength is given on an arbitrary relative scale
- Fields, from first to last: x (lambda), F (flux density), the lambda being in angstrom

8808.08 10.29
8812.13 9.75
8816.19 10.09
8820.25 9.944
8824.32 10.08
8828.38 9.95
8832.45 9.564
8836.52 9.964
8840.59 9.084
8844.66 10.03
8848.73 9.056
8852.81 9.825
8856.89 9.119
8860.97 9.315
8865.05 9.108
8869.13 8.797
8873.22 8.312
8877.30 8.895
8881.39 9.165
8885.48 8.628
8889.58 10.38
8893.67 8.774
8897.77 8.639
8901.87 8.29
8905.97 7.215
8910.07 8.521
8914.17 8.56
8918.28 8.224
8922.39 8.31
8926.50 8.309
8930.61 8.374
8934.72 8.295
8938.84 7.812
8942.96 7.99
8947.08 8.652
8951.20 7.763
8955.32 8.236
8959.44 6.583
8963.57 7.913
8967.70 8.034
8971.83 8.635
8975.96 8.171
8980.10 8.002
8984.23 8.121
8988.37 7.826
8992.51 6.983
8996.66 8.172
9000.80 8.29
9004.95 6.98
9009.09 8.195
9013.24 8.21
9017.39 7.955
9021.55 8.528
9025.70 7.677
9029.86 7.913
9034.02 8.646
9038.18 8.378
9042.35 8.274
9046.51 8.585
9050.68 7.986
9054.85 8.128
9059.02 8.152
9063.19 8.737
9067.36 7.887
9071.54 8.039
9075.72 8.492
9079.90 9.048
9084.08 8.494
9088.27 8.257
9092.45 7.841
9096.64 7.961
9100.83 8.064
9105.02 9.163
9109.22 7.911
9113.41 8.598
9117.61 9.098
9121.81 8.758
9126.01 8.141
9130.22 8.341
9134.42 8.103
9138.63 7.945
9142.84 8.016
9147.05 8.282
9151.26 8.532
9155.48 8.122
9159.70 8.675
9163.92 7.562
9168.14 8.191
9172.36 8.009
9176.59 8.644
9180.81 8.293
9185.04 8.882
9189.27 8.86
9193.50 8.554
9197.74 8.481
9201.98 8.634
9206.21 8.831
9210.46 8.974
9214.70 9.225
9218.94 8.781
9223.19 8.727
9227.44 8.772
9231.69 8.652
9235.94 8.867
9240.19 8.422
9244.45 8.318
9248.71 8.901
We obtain 0.129 mag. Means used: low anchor 9.41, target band 8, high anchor 8.3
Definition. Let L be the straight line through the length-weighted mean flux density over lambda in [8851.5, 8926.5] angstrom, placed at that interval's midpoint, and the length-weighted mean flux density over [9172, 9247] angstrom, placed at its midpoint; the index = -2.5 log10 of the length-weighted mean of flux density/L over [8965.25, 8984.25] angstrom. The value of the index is 0.069 mag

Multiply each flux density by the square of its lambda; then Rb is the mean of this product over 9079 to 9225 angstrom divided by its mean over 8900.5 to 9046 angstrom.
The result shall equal 1.1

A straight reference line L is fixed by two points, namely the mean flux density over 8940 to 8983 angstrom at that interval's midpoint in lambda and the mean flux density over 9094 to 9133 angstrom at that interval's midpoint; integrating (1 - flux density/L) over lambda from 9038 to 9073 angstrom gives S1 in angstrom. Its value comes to 0.1 angstrom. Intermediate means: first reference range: 8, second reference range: 8.43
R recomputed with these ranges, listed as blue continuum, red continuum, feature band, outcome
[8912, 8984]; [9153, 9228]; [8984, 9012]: 0.06 mag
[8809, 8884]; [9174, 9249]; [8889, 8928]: 0.11 mag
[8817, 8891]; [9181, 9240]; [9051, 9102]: 0.09 mag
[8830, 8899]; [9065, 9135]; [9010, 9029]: 0.07 mag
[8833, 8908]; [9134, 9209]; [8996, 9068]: 0.07 mag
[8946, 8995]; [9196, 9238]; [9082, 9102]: 0.03 mag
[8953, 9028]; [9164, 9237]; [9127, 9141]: 0.04 mag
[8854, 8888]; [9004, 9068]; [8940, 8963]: 0.10 mag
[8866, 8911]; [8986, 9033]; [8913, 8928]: 0.02 mag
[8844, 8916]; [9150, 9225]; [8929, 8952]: 0.09 mag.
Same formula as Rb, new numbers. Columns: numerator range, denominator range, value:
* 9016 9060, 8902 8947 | 1.03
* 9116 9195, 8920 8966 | 1.09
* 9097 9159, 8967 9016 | 1.08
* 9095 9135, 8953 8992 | 1.10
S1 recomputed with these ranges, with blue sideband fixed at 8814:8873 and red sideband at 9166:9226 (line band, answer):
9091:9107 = 1.1 angstrom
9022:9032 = 1.3 angstrom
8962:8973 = 1.2 angstrom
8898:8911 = 1.8 angstrom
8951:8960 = 1.6 angstrom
